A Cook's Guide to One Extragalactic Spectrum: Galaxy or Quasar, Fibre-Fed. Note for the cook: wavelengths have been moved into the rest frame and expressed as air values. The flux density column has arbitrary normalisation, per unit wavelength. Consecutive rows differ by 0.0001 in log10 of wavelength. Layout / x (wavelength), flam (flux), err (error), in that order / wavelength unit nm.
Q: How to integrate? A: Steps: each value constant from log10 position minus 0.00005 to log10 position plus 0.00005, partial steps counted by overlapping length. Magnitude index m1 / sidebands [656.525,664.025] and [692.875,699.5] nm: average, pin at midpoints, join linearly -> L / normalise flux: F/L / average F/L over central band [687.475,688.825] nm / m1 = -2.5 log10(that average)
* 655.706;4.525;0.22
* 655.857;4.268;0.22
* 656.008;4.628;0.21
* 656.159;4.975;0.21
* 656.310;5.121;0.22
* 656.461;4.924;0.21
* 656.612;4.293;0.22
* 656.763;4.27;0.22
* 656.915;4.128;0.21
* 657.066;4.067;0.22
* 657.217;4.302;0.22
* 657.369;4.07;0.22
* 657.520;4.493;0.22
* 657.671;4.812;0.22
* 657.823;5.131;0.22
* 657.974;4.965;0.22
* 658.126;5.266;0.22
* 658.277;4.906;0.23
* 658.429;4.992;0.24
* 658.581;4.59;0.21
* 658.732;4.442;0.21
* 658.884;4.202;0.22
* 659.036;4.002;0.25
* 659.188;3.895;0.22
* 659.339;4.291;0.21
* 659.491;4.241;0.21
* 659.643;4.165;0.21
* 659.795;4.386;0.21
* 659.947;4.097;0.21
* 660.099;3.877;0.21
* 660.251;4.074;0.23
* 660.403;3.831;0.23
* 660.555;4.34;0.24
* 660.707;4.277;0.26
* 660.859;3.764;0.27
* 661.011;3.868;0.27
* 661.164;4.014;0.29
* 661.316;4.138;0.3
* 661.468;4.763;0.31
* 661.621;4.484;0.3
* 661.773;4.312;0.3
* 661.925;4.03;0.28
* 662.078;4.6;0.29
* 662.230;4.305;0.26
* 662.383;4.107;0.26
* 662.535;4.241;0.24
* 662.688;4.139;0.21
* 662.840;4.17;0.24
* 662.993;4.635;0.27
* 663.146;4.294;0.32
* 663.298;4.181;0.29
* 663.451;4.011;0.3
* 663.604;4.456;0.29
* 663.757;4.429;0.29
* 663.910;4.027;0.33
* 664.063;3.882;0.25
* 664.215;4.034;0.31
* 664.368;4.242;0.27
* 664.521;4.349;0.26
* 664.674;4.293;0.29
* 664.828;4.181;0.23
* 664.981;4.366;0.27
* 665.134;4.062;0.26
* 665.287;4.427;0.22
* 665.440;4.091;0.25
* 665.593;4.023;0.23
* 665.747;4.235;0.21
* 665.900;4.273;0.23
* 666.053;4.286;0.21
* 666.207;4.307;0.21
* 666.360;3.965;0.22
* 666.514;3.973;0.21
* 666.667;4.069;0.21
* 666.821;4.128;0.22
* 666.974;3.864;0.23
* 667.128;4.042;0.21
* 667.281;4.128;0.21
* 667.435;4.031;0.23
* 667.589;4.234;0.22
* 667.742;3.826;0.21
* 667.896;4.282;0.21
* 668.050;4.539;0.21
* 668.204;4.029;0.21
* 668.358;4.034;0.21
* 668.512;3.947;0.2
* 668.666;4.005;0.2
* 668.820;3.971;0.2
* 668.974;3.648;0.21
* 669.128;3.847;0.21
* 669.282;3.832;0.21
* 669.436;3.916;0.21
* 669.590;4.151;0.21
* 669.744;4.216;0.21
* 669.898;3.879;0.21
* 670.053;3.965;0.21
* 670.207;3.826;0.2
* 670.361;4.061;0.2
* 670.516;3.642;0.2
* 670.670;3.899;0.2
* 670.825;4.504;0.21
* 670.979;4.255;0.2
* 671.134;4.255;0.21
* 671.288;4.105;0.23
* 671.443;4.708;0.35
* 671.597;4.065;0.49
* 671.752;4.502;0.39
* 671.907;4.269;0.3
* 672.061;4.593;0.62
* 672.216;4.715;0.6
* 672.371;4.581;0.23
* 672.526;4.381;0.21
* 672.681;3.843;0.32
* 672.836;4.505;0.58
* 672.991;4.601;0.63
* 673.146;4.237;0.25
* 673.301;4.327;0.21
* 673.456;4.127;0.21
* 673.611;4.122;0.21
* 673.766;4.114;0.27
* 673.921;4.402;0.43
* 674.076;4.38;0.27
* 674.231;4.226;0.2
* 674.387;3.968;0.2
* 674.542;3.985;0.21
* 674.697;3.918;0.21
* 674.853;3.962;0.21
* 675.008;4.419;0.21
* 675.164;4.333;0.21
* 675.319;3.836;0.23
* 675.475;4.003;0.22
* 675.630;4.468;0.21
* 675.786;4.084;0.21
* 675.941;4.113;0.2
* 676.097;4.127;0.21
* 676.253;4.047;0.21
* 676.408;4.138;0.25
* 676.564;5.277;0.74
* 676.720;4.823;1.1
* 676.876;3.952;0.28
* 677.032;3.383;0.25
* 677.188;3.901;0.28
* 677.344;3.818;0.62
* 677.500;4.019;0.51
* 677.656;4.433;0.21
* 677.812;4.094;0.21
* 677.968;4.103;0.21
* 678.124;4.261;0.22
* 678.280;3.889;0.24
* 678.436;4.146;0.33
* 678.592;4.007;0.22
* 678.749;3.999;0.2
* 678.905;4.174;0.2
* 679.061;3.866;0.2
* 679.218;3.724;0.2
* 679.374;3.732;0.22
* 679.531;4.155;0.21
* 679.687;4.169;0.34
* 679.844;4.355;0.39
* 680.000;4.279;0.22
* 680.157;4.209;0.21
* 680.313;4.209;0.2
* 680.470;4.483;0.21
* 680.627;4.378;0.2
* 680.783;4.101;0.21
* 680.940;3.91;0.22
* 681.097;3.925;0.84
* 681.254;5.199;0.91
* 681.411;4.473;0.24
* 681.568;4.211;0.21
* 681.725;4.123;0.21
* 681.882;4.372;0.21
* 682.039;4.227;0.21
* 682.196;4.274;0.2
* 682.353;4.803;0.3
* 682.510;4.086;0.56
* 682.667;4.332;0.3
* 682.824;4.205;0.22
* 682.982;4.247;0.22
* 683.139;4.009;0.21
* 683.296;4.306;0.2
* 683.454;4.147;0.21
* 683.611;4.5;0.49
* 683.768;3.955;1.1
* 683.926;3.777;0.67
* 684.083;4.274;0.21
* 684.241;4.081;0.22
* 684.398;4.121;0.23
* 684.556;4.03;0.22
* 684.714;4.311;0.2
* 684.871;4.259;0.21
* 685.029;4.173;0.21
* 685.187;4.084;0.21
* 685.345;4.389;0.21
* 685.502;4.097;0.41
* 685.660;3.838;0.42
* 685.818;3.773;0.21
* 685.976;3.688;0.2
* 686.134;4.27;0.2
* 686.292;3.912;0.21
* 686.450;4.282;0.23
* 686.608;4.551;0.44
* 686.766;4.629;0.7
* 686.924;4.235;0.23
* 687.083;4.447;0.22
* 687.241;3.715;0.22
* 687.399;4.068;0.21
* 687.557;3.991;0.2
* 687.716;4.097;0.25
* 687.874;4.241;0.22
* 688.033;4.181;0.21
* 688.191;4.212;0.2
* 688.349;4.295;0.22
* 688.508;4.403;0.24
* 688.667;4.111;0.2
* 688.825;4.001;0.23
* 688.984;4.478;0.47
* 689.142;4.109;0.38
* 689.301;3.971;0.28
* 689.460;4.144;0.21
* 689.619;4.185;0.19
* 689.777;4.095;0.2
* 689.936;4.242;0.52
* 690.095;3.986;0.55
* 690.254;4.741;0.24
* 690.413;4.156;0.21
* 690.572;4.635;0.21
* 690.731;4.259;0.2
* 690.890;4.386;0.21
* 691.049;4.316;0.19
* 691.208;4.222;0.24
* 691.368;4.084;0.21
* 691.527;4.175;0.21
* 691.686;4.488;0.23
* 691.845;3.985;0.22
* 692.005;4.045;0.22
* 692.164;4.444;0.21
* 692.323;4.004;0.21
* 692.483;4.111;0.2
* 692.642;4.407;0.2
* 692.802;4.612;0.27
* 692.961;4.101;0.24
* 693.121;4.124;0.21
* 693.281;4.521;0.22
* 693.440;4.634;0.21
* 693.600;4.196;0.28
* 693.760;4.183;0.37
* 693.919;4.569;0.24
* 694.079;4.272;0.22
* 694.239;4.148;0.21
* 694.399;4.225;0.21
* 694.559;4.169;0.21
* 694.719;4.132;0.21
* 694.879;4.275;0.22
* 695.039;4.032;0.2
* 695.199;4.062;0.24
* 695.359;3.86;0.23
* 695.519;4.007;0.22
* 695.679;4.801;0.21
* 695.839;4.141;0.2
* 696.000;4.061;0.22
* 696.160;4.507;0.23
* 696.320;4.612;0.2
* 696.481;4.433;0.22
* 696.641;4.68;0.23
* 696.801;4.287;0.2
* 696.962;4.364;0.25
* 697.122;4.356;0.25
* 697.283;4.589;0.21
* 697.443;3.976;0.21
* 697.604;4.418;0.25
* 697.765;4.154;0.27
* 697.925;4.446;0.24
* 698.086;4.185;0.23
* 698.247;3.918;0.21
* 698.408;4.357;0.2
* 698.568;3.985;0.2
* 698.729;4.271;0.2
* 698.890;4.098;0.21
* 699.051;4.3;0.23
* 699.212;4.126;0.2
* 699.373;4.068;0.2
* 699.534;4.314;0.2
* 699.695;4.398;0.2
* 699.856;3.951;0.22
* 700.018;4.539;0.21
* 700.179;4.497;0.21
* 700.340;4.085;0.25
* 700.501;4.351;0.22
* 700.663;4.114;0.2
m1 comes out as 0.024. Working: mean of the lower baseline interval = 4.31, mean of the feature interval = 4.18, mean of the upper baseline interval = 4.26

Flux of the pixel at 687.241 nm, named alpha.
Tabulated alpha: 3.715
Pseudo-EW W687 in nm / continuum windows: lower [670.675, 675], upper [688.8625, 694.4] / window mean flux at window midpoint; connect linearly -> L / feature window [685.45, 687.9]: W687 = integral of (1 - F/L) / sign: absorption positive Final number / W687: 0.09 nm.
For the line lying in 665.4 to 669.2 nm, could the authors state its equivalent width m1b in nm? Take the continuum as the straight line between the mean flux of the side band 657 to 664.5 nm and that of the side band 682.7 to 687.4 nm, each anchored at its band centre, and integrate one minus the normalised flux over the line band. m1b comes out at 0.17 nm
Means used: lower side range 4.3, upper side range 4.15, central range 4.07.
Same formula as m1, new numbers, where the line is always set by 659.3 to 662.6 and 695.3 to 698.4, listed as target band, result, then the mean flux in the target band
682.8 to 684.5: 0.03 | 4.14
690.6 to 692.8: 0.01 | 4.25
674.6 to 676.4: 0.03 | 4.12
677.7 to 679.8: 0.06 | 4.04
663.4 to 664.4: 0.01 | 4.16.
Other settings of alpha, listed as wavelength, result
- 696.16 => 4.507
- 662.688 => 4.139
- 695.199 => 4.062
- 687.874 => 4.241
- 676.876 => 3.952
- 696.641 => 4.68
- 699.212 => 4.126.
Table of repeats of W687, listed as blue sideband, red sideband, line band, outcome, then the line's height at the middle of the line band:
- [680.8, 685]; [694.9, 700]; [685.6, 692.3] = 0.079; 4.24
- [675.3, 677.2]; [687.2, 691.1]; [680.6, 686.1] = 0.008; 4.2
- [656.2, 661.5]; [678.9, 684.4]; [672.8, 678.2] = 0.087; 4.25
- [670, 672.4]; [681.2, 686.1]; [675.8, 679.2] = 0.086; 4.22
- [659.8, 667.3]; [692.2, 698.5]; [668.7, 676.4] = 0.087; 4.21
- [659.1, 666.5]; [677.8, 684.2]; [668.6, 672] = 0.097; 4.19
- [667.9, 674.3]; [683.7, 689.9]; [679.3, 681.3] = -0.033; 4.16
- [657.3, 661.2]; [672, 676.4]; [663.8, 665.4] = 0.043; 4.31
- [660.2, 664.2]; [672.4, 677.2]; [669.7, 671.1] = 0.057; 4.2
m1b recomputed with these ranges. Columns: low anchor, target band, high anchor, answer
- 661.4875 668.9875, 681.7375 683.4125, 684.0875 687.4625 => -0.05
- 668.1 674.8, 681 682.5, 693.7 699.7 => -0.07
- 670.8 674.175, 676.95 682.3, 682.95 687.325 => 0.12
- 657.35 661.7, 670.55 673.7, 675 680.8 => -0.08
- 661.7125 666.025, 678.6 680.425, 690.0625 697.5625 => 0.08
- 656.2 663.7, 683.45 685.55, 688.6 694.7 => 0.06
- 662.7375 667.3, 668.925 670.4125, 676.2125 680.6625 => 0.08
